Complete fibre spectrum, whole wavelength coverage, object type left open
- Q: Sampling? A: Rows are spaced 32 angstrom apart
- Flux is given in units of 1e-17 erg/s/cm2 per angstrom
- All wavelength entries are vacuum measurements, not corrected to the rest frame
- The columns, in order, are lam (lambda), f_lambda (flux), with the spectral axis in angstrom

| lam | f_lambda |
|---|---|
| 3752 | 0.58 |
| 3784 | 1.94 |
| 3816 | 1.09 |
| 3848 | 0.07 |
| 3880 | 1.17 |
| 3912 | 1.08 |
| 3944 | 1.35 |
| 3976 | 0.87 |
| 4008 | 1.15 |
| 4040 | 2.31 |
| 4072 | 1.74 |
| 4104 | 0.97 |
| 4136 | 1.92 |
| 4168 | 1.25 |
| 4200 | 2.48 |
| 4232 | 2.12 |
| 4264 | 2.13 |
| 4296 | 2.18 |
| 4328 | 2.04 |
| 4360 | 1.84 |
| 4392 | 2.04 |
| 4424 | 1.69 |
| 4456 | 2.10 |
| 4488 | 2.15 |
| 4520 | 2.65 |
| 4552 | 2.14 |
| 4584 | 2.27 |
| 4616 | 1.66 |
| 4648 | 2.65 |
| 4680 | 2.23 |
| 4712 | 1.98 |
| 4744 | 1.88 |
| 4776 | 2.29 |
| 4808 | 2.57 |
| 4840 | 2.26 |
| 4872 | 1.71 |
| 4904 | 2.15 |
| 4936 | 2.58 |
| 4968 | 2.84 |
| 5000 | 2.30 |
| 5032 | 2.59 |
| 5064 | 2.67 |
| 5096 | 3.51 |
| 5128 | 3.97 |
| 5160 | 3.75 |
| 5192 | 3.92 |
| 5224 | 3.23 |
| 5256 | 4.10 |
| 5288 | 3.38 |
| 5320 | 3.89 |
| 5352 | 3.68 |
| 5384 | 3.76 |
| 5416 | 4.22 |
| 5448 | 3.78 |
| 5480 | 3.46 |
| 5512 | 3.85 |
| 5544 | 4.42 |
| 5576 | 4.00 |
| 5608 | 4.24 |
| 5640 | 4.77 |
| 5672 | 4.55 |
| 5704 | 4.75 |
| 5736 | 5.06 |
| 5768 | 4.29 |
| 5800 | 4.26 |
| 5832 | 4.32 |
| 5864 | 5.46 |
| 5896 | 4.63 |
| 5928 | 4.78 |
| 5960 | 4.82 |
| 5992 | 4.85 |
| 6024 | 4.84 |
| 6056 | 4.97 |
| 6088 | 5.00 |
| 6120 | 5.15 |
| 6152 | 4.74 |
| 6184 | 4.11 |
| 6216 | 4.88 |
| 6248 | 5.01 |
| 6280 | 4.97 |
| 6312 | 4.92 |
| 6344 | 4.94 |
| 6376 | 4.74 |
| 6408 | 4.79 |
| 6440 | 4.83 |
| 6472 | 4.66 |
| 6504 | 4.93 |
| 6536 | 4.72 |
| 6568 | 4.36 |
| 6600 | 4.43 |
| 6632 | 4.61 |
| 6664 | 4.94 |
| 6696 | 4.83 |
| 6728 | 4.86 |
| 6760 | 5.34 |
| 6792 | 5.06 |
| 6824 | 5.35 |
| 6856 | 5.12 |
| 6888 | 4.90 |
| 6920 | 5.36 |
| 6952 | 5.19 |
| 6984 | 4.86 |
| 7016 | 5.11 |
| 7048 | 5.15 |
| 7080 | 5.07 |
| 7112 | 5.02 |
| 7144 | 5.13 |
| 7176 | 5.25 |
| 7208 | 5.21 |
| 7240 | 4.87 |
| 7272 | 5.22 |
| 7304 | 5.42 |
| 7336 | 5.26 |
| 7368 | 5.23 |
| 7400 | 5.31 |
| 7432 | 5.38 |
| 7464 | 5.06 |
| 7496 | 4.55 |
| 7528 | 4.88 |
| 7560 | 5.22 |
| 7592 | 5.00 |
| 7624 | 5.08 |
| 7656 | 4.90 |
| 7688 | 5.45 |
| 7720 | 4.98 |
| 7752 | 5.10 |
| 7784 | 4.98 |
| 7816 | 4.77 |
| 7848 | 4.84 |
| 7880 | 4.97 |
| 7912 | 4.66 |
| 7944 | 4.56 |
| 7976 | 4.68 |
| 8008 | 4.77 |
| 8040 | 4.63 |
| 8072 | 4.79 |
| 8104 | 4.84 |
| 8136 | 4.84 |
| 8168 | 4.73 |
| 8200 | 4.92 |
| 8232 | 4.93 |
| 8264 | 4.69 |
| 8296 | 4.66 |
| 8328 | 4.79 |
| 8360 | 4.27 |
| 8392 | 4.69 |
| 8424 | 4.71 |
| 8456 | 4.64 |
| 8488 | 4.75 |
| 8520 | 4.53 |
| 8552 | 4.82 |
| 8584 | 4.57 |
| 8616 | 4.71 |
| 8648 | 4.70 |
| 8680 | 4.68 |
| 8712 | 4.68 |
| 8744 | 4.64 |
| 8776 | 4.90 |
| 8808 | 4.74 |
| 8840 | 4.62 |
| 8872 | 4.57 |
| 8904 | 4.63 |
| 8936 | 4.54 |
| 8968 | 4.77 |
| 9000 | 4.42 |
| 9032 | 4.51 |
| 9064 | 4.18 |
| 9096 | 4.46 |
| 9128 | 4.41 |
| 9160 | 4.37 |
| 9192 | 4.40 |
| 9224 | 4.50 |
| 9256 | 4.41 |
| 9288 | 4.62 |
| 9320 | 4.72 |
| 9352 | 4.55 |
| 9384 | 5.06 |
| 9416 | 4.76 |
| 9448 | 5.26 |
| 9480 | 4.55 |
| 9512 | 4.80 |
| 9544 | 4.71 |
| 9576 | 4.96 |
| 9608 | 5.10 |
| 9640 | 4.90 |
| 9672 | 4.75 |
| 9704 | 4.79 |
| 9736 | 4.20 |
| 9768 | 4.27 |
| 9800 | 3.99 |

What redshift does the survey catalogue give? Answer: 0.272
